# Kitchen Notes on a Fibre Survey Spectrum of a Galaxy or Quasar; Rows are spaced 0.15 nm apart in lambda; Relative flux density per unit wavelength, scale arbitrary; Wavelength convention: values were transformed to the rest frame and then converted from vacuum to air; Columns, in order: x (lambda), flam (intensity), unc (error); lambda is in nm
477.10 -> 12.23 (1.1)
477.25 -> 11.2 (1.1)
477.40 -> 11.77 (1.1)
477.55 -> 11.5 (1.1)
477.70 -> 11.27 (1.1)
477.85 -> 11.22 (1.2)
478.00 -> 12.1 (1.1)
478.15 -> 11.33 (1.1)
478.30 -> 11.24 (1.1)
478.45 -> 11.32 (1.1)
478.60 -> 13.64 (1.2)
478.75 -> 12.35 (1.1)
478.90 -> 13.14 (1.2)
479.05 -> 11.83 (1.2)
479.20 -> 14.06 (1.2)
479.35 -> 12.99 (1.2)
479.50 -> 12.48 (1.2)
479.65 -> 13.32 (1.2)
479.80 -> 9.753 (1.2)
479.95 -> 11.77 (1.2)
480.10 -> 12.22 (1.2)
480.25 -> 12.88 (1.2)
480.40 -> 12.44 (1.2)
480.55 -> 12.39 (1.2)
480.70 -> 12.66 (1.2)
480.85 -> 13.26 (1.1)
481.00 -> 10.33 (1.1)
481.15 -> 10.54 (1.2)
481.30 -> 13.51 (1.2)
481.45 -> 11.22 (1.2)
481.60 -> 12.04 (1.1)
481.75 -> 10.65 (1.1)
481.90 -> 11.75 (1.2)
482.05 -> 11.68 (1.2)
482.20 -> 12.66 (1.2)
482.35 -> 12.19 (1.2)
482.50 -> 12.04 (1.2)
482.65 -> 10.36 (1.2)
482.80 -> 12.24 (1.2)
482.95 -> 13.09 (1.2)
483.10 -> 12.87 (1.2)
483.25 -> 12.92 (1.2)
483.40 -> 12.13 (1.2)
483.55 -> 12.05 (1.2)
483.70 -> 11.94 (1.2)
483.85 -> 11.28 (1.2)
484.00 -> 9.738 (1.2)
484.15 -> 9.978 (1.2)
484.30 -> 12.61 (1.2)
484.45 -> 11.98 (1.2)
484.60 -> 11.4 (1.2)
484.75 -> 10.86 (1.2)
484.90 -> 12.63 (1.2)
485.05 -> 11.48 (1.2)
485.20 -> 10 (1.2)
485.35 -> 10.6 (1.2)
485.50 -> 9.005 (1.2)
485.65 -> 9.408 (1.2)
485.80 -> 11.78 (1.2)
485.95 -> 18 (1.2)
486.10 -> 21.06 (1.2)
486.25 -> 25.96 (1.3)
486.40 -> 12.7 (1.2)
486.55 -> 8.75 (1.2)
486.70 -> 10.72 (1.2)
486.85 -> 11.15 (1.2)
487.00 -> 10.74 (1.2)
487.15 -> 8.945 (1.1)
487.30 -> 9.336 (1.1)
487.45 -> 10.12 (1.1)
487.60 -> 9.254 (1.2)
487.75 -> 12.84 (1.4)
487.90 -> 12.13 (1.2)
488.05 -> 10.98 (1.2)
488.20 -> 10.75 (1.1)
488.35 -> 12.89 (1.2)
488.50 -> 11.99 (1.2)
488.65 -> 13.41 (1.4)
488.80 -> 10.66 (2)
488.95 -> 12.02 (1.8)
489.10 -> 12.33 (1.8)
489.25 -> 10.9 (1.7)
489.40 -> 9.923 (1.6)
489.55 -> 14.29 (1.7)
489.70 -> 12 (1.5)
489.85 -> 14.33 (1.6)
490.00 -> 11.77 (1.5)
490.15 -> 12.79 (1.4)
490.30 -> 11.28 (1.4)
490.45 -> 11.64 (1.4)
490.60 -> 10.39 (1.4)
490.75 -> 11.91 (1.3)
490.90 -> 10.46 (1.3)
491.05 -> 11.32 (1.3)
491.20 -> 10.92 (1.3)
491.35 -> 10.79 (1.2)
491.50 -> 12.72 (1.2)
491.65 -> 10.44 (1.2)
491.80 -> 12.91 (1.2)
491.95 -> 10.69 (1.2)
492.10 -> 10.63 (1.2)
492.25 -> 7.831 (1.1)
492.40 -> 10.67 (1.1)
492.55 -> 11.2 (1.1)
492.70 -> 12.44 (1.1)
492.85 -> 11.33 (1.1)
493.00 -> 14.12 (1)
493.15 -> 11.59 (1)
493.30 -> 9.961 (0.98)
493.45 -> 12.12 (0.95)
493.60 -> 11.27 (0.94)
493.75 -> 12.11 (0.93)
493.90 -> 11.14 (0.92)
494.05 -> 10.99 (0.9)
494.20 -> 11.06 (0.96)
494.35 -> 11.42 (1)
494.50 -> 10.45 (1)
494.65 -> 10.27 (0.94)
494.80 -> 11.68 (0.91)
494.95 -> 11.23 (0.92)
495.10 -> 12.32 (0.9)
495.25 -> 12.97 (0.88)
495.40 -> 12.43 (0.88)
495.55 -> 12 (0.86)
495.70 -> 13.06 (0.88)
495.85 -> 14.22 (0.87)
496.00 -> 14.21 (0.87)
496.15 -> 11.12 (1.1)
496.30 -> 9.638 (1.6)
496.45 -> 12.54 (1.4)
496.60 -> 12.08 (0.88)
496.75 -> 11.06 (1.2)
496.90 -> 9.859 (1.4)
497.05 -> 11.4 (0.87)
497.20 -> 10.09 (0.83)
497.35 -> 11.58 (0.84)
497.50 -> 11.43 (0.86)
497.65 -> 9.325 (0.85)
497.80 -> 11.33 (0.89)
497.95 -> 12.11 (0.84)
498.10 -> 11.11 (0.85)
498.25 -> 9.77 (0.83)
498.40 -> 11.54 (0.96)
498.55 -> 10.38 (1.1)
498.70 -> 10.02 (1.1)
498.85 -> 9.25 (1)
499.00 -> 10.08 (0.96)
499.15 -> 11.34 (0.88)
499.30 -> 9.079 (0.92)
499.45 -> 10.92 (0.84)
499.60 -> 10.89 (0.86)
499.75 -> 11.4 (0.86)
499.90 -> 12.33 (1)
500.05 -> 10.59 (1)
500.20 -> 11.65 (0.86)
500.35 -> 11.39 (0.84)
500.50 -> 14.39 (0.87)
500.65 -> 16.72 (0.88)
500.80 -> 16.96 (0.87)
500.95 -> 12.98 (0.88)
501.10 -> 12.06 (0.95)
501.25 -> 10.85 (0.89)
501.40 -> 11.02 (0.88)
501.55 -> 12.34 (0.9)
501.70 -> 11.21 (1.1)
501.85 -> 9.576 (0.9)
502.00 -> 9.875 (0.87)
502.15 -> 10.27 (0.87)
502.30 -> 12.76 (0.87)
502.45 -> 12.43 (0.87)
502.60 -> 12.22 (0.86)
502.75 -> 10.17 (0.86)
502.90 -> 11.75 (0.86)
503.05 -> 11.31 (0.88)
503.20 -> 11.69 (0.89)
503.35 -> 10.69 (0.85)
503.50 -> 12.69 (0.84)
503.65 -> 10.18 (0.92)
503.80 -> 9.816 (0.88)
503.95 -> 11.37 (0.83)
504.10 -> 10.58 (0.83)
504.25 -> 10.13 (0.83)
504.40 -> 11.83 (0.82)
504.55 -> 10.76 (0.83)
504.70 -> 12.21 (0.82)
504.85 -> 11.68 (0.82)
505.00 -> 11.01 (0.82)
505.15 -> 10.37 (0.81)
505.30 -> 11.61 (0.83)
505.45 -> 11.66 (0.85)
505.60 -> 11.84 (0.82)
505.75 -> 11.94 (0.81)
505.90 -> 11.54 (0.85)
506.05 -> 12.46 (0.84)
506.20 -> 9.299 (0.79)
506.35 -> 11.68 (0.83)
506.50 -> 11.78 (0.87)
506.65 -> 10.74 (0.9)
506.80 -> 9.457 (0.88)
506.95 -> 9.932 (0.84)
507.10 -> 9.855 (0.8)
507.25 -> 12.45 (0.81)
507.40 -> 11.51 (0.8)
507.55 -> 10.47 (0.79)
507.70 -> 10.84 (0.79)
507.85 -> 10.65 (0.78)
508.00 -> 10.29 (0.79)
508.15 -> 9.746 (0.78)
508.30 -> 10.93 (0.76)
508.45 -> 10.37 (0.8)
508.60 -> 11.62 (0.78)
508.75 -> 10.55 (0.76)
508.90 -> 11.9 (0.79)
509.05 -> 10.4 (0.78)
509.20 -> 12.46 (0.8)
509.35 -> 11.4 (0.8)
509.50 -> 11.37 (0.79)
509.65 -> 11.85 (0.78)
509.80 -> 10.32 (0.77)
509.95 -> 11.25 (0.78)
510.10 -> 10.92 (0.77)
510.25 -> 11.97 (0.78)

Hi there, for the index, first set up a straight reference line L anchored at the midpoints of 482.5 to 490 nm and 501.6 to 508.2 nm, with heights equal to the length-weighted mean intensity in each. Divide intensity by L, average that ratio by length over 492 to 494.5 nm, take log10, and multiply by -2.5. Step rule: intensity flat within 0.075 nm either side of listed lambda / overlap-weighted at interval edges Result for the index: 0.04 mag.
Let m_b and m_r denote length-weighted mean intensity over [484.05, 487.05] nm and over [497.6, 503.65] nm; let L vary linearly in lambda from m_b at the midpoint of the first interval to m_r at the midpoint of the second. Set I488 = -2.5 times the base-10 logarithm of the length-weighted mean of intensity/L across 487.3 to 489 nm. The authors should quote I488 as 0.082 mag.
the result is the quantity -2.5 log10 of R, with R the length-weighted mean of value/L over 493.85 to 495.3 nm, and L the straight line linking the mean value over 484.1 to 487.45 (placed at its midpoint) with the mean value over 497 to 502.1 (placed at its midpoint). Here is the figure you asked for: 0.03 mag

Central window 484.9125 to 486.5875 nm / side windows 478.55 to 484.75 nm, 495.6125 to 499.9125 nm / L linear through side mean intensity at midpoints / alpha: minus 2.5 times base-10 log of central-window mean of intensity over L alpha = -0.15 mag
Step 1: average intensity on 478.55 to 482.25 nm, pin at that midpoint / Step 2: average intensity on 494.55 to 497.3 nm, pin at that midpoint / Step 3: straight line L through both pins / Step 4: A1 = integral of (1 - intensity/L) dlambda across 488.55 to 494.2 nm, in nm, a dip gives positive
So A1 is 0.170 nm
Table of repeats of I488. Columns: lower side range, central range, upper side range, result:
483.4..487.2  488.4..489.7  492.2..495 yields -0.02 mag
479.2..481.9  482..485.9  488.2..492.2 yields 0.04 mag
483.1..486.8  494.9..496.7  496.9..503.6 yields -0.05 mag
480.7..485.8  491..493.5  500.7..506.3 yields 0.02 mag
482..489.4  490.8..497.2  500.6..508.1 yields 0.02 mag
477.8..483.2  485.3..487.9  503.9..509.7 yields -0.05 mag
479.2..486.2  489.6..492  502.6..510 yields 0.01 mag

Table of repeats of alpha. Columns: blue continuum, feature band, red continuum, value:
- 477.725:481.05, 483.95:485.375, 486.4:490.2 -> 0.05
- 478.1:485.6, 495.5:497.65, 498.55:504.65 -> -0.01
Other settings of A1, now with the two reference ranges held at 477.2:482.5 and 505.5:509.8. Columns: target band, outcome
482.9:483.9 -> -0.04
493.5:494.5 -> 0.02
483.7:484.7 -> 0.06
